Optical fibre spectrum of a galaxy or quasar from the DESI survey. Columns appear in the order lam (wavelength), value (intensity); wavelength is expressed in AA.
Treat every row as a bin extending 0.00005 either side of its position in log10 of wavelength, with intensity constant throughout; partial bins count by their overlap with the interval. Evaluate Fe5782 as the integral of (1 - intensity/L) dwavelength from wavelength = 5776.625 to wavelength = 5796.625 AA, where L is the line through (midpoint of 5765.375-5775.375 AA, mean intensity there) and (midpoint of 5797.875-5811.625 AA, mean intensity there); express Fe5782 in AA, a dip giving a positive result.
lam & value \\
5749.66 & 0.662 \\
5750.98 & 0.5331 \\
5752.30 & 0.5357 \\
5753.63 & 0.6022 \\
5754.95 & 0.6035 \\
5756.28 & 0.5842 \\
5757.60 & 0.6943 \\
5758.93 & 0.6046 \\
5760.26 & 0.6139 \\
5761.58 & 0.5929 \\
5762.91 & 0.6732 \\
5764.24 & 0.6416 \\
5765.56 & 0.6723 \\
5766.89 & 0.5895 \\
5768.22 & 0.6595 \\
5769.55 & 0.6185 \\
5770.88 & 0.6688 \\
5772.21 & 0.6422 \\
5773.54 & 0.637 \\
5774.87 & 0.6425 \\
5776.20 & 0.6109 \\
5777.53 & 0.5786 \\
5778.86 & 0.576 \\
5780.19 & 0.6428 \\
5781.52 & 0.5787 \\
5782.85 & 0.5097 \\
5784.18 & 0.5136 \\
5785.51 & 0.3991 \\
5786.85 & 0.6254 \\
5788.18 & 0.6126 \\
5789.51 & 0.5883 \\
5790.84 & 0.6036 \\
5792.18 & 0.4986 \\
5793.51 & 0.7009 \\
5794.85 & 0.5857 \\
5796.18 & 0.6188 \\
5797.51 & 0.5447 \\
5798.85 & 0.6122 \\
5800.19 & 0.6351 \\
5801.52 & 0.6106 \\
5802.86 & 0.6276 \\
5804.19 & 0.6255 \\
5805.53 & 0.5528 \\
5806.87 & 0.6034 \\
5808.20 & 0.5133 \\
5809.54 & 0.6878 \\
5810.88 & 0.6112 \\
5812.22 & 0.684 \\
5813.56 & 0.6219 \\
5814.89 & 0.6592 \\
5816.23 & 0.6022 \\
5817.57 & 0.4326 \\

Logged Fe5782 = 1.55 AA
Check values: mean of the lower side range 0.639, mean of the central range 0.576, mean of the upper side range 0.607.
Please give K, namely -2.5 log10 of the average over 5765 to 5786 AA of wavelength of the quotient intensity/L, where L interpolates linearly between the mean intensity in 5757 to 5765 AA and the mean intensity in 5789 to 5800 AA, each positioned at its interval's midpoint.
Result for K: 0.04 mag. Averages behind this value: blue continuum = 0.637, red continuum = 0.596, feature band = 0.597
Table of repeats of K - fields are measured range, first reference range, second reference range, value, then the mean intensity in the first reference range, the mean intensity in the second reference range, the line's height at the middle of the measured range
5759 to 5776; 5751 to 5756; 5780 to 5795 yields -0.11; 0.575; 0.569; 0.572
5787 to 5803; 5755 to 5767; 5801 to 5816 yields 0.03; 0.63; 0.618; 0.621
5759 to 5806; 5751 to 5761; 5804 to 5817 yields 0.01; 0.601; 0.614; 0.607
